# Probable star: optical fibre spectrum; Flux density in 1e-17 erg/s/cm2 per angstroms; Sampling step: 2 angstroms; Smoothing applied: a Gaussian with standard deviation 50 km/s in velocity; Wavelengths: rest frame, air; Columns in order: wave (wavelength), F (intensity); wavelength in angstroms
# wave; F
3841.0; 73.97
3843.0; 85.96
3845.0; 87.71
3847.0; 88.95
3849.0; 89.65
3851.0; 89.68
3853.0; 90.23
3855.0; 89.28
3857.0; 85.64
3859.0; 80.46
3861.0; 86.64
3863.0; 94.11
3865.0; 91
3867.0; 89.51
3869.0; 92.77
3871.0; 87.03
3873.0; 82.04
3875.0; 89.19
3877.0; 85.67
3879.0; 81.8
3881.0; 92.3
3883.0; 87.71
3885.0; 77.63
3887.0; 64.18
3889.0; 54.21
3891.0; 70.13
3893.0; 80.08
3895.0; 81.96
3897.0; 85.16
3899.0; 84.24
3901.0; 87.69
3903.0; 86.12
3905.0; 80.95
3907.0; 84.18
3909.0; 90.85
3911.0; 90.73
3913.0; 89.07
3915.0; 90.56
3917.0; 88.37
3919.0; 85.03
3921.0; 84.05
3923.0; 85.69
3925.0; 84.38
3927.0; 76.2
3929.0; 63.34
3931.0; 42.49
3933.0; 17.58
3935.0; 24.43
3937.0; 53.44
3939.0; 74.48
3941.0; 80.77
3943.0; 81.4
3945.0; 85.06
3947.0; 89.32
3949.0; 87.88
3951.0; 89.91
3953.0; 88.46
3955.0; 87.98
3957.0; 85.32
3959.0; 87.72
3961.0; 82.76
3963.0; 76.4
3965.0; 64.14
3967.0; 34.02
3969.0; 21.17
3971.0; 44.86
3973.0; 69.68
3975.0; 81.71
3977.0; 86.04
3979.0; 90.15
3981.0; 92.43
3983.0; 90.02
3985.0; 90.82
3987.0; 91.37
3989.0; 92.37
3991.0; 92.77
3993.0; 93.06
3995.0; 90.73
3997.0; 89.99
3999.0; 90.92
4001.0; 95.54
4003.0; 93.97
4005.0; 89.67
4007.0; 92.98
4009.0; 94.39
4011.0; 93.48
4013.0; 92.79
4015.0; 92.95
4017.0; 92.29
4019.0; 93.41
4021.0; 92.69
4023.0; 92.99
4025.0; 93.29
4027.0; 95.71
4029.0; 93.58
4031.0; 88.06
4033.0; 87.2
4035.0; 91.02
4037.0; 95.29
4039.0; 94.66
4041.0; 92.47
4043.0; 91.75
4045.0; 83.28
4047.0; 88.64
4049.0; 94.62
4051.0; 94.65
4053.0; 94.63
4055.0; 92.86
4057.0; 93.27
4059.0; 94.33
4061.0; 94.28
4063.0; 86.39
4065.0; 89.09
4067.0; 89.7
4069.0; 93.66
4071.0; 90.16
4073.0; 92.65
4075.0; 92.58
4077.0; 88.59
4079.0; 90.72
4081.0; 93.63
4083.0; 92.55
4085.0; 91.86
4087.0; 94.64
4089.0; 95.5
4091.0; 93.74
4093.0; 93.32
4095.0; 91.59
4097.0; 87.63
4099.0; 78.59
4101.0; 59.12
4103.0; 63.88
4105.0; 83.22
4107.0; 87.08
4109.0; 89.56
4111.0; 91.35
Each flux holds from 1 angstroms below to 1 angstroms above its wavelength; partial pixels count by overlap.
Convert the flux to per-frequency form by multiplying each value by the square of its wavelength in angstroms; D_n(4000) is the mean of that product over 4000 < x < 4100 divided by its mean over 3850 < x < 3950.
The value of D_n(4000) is 1.24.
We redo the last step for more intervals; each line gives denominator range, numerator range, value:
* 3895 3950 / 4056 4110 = 1.25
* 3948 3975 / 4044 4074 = 1.35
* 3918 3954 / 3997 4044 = 1.34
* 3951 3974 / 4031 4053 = 1.39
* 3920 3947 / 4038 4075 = 1.47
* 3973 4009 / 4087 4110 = 0.98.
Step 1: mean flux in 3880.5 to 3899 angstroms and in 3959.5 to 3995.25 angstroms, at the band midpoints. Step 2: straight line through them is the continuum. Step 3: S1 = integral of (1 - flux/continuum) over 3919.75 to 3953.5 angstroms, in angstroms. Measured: 2.6 angstroms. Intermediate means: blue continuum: 77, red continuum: 76.8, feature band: 71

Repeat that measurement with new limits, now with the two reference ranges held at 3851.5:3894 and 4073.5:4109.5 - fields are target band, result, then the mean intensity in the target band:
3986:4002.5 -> -1.3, 92.2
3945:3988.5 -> 3.6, 78.1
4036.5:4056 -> -1.3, 92.2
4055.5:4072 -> -0.9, 91.4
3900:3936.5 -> 4.1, 74.8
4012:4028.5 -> -1.4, 93.3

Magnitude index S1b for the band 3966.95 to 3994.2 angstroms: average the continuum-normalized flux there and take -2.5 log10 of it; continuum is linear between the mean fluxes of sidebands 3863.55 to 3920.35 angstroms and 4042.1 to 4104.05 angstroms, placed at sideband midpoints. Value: 0.11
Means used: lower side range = 84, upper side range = 89.4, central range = 78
